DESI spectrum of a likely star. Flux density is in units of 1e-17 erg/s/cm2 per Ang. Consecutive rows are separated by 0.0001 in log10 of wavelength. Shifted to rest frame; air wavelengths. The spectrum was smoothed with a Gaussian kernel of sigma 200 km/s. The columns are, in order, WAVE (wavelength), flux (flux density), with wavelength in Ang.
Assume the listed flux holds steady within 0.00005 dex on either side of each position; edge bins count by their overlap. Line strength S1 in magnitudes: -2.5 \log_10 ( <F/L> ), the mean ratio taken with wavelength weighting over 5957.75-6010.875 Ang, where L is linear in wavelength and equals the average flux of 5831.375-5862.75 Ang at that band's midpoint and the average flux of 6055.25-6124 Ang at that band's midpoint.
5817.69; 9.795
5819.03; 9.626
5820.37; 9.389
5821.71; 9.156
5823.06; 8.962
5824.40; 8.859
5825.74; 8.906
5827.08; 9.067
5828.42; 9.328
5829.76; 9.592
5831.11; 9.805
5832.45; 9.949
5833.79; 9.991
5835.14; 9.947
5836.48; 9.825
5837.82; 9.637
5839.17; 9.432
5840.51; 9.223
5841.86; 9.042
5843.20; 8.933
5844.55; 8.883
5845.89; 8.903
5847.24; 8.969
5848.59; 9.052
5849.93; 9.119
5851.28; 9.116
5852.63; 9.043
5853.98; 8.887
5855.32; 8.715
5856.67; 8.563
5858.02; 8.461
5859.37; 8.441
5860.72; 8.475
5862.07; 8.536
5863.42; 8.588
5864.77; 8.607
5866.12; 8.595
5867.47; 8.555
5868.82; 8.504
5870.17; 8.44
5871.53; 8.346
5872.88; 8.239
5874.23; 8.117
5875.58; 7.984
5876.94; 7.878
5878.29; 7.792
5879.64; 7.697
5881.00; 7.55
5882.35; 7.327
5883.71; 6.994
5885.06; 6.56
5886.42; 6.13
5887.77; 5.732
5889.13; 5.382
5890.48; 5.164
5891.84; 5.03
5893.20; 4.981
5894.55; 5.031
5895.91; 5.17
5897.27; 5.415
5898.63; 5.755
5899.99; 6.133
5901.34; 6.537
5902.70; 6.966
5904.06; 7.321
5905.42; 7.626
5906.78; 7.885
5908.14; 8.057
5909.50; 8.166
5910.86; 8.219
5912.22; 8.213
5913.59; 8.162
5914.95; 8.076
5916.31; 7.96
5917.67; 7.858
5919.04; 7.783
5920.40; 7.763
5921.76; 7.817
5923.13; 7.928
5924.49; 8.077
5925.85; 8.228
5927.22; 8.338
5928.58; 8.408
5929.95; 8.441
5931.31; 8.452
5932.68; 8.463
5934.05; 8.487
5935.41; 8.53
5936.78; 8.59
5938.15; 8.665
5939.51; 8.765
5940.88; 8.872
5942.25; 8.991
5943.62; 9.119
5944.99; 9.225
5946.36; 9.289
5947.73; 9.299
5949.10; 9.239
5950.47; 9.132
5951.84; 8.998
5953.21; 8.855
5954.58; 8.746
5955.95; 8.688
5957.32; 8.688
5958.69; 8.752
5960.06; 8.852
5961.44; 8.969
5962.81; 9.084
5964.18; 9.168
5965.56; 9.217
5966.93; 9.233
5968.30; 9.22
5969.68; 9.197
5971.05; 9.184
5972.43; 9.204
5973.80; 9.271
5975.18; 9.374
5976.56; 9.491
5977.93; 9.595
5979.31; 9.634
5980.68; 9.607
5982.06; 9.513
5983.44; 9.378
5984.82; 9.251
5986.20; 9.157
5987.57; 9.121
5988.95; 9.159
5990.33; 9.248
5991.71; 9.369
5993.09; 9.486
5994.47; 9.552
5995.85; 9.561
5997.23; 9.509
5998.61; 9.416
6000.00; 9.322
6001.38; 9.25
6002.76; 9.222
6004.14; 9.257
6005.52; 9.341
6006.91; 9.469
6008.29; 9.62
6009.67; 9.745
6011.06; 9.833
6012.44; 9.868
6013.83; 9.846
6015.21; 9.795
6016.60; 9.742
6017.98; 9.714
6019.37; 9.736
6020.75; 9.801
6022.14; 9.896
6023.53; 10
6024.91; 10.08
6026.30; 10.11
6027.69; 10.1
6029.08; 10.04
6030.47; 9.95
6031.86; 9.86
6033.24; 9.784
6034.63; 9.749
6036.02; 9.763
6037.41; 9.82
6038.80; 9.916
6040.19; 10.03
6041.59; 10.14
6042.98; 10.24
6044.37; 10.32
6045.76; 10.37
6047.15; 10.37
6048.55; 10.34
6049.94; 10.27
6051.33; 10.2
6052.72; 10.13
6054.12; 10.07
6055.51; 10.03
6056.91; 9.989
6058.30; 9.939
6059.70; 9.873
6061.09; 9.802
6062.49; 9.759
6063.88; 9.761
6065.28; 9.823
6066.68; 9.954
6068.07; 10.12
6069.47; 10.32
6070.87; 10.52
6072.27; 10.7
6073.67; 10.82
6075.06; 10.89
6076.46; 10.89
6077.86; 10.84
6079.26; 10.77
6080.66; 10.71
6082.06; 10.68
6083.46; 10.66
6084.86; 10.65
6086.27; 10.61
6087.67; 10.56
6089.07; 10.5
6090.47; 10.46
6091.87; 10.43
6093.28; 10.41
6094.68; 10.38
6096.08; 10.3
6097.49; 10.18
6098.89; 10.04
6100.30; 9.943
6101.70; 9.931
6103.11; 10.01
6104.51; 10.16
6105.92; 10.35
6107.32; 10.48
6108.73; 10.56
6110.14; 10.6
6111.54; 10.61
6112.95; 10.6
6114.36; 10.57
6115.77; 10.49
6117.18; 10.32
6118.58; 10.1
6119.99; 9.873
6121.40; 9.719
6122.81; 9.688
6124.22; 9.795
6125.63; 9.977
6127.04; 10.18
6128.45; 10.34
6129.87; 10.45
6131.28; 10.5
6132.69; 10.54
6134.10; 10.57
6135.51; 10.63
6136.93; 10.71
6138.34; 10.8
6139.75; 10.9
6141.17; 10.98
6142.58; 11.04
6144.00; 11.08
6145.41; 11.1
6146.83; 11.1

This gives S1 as 0.05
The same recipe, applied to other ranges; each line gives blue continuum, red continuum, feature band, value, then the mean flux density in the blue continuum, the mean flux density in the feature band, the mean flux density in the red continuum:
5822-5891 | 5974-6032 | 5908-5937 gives 0.10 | 8.48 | 8.18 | 9.59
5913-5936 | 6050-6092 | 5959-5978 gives -0.05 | 8.16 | 9.2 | 10.3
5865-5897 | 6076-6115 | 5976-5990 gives -0.09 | 7.01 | 9.39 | 10.5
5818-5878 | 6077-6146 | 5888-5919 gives 0.34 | 8.94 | 6.78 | 10.4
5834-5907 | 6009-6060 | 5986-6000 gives 0.01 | 7.81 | 9.36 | 9.99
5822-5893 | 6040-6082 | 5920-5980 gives 0.05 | 8.38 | 8.86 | 10.3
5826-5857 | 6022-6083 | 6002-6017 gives 0.04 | 9.27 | 9.61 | 10.2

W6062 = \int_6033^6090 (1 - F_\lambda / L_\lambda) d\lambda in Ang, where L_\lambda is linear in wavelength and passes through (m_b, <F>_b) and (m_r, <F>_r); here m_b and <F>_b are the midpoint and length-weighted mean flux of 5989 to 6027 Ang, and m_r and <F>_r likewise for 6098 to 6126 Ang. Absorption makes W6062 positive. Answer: -2.0 Ang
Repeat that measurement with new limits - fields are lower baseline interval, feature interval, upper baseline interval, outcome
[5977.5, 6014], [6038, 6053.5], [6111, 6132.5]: -0.72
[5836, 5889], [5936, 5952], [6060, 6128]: 0.05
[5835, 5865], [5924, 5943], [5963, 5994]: 1.38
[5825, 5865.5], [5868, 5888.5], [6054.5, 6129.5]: 3.77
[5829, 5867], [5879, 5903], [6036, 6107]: 8.35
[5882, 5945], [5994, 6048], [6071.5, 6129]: -3.92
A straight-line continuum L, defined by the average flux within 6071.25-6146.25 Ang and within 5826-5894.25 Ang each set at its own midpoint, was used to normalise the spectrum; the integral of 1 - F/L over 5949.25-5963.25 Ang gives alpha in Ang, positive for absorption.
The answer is 0.4 Ang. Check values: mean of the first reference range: 8.28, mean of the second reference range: 10.5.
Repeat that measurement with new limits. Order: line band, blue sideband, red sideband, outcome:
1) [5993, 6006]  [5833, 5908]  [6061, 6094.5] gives 0.11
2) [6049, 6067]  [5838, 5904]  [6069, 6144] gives -0.17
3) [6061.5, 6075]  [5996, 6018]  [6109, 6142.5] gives -0.31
